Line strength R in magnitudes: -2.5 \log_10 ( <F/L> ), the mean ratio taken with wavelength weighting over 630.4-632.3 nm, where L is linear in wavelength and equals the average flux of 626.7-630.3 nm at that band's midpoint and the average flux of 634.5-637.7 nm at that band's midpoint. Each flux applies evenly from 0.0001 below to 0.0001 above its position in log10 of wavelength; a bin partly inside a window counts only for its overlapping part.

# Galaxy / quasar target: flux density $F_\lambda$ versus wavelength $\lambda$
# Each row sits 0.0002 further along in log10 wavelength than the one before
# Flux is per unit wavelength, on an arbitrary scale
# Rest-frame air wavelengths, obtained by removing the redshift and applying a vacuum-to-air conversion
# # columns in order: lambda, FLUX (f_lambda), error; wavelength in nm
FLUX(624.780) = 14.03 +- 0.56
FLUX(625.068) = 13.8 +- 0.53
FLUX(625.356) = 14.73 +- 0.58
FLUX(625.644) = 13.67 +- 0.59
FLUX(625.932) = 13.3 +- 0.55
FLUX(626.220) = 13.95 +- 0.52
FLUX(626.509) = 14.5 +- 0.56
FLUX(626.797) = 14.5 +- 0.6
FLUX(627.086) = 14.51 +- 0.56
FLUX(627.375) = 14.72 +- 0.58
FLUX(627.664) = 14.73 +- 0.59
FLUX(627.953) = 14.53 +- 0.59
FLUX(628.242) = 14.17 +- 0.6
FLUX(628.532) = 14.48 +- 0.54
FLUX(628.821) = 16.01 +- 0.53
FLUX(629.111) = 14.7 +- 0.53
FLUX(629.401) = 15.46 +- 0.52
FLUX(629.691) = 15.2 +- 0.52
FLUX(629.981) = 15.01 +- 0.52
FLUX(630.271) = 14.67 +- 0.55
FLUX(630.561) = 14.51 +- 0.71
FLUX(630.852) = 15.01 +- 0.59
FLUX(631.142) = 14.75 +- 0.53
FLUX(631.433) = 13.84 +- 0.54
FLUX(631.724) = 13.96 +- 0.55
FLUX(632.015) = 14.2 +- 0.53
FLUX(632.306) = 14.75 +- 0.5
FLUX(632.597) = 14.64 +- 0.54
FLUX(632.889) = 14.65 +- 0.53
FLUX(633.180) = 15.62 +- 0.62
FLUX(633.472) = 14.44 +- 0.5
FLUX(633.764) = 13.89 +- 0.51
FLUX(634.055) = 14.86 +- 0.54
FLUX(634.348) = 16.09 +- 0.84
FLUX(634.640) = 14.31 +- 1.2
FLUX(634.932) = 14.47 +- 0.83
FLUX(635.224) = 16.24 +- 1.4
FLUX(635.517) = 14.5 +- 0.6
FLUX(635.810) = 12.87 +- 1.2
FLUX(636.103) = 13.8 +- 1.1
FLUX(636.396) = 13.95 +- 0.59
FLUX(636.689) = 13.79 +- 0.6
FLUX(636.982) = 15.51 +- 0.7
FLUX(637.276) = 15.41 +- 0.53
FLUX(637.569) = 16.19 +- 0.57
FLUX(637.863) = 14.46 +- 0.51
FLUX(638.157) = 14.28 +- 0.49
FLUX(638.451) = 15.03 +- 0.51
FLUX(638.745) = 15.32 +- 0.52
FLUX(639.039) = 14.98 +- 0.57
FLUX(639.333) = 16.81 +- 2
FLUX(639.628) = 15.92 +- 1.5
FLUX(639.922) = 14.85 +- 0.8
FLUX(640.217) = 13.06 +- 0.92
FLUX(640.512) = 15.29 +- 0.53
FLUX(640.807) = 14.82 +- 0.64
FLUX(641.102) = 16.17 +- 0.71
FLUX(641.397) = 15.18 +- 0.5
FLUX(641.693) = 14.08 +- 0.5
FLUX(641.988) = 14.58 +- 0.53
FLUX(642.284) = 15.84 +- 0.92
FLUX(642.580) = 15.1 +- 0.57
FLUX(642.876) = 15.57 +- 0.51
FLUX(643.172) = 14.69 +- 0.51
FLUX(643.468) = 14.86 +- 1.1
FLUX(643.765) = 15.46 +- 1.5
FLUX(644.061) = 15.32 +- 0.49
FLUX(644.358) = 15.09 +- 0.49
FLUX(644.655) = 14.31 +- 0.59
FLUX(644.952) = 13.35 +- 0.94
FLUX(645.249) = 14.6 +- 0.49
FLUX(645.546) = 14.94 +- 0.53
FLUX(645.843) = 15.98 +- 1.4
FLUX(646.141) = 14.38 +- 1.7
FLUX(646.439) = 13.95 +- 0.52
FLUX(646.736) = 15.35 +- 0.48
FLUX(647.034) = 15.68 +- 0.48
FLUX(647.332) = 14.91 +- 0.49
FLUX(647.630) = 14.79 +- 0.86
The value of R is 0.026 mag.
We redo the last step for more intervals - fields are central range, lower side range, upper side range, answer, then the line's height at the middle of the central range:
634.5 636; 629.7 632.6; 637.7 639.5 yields 0.032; 14.9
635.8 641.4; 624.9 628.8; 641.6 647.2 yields -0.015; 14.7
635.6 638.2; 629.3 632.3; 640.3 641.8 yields 0.030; 14.9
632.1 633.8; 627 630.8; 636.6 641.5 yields 0.019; 15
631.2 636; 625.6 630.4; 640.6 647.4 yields 0.012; 14.7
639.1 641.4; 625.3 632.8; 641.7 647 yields -0.033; 14.8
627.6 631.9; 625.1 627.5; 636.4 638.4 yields -0.023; 14.4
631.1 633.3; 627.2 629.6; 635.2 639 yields 0.018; 14.8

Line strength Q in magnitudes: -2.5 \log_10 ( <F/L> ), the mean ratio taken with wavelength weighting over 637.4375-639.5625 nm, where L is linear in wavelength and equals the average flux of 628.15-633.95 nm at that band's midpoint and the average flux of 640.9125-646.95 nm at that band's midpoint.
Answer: -0.034 mag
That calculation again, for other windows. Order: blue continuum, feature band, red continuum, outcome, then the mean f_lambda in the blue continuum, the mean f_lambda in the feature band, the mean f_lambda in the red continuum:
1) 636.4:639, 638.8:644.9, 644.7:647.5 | -0.02 mag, 14.9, 15.1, 14.8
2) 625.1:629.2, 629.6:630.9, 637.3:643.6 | -0.02 mag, 14.4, 14.9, 15.1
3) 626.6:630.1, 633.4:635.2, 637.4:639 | 0.01 mag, 14.8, 14.8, 15.1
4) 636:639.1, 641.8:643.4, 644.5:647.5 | -0.03 mag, 14.8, 15.1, 14.7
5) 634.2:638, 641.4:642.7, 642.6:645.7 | -0.01 mag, 14.7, 14.9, 14.8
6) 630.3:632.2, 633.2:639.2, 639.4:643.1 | 0.00 mag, 14.4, 14.7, 15.1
